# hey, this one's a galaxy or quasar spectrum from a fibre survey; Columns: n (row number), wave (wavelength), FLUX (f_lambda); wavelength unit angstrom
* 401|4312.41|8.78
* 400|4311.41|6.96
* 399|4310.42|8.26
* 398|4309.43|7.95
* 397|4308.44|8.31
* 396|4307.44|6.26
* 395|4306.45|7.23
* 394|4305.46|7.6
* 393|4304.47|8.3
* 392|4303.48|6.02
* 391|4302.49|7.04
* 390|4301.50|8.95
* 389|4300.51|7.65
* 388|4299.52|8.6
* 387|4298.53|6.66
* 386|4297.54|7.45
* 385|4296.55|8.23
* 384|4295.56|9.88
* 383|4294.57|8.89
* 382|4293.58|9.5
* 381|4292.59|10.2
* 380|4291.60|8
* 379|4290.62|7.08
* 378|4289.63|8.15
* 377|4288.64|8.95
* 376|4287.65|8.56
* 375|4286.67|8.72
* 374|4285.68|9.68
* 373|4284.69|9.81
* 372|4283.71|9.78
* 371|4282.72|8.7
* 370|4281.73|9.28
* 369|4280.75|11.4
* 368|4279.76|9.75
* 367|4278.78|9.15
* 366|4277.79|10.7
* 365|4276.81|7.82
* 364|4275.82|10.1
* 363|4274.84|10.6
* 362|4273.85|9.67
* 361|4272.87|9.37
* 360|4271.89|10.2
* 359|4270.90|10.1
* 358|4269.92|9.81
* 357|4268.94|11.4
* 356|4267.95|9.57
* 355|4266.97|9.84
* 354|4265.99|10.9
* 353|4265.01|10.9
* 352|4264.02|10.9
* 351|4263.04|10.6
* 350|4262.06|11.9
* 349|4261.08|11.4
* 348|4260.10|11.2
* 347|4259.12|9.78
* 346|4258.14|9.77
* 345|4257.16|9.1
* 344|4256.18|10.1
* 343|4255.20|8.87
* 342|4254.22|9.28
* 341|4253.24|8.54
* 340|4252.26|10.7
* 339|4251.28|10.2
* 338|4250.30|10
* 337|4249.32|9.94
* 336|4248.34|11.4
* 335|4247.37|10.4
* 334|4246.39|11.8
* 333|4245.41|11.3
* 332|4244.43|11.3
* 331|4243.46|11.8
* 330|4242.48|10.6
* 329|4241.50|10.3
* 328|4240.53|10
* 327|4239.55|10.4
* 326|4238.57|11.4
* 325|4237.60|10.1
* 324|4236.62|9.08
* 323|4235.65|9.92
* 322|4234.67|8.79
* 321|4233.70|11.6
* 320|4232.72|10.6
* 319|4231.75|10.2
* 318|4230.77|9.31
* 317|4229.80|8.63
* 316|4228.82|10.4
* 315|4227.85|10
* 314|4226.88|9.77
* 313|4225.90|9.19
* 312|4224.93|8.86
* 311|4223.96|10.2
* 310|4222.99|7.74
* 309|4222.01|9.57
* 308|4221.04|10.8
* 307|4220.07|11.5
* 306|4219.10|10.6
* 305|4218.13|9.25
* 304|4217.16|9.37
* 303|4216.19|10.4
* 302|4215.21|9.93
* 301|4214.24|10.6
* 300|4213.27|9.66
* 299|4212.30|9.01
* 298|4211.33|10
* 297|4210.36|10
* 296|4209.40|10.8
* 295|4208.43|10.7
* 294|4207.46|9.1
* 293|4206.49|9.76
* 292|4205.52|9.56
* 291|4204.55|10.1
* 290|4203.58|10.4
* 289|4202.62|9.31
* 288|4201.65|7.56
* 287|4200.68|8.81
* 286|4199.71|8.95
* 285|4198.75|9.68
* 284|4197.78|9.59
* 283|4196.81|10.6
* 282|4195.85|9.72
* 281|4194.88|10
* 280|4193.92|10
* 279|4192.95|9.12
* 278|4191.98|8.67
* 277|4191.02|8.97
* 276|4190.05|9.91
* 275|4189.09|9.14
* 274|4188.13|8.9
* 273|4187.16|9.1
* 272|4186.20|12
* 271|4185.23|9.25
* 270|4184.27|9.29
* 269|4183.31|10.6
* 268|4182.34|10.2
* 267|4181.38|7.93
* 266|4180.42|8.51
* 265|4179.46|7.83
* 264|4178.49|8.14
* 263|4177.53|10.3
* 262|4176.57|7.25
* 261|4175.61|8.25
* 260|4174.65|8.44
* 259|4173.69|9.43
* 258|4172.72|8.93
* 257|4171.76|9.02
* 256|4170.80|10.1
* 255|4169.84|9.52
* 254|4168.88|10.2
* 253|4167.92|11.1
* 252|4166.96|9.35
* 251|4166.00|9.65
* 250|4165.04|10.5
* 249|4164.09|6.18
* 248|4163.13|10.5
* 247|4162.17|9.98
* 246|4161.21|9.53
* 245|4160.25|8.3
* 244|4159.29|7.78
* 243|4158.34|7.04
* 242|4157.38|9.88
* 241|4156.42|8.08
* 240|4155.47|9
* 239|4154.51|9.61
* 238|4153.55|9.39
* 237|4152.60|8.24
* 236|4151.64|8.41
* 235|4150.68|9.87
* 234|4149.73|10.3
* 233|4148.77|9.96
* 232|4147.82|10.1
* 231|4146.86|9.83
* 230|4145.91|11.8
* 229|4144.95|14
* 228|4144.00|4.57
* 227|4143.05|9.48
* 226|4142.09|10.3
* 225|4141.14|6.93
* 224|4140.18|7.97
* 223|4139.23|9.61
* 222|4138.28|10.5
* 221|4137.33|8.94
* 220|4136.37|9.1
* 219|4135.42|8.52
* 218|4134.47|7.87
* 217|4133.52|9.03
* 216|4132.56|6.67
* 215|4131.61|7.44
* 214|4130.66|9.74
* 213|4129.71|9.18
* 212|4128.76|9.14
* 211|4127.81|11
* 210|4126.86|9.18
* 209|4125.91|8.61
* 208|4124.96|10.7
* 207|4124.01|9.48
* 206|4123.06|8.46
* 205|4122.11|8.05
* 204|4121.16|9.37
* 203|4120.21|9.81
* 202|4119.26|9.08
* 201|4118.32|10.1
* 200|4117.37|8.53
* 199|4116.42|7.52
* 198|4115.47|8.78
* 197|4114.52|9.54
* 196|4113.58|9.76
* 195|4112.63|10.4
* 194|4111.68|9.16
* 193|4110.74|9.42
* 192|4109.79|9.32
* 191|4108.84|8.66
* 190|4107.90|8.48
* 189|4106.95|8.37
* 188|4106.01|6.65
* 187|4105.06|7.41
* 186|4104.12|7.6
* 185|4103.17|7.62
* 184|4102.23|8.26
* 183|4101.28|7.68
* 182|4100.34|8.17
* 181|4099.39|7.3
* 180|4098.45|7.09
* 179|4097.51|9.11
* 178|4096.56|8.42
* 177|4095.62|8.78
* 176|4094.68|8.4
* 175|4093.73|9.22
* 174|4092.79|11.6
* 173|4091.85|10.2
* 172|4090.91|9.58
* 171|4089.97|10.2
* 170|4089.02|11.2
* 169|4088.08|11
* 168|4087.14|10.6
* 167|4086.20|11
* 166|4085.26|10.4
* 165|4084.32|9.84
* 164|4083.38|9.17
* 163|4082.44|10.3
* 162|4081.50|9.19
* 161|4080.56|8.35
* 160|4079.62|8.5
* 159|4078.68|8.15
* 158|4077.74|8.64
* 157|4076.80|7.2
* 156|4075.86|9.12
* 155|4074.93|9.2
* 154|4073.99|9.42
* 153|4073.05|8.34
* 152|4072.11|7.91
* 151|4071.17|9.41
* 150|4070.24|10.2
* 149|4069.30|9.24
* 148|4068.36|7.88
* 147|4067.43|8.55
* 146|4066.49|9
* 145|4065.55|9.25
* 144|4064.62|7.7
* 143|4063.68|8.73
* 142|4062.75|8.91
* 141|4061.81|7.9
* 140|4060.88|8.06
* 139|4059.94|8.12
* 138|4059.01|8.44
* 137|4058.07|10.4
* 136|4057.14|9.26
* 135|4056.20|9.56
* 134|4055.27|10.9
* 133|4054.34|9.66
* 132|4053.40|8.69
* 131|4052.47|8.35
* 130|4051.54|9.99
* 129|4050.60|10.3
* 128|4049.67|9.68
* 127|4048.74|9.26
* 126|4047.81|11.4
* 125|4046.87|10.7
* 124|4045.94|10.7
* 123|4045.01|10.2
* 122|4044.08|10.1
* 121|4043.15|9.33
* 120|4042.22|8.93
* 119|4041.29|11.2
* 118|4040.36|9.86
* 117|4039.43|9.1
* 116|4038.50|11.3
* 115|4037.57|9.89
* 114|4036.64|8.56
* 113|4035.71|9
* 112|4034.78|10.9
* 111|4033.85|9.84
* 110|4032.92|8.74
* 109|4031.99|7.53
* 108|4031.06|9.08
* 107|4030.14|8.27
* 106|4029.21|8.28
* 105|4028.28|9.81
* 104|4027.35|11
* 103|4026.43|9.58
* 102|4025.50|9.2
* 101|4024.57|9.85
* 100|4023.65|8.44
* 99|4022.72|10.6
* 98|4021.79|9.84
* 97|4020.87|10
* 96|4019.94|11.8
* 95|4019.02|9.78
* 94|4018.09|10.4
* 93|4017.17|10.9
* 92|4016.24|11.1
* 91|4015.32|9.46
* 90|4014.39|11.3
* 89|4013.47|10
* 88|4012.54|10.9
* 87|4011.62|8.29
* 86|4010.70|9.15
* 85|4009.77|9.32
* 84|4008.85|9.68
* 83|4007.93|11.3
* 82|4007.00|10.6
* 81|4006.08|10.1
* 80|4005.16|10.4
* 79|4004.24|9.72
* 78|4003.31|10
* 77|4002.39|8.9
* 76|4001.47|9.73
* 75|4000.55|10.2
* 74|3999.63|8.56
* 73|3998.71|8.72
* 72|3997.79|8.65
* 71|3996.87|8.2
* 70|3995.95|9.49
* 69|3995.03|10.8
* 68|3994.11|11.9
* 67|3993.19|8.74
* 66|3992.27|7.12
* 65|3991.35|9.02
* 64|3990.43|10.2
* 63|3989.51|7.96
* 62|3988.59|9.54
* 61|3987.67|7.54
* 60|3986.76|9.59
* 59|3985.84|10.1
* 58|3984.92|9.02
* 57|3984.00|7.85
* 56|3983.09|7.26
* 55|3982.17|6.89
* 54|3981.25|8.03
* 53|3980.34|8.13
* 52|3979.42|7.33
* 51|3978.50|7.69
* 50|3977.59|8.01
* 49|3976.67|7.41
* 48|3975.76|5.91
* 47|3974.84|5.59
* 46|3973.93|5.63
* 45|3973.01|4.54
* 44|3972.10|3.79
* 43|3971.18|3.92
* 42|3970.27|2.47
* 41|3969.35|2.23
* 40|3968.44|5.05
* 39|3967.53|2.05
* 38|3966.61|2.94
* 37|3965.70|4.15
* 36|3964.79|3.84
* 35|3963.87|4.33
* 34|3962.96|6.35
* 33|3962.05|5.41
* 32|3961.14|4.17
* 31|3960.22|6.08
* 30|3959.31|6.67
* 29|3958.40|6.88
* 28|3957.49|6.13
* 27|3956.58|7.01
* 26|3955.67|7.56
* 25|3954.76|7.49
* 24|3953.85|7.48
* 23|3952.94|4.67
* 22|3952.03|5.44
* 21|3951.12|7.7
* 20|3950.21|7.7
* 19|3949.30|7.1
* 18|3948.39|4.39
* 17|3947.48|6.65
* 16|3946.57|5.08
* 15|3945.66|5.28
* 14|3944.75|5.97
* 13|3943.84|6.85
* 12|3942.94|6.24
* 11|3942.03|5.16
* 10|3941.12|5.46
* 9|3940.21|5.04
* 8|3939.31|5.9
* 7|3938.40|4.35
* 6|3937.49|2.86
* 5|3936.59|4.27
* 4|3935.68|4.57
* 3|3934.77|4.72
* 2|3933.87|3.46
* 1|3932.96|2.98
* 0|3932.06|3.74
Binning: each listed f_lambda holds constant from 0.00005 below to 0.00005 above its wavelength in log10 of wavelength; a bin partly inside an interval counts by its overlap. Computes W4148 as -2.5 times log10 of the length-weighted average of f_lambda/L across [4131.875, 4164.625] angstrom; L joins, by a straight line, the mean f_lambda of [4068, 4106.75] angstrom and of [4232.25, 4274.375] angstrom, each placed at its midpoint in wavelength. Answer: 0.05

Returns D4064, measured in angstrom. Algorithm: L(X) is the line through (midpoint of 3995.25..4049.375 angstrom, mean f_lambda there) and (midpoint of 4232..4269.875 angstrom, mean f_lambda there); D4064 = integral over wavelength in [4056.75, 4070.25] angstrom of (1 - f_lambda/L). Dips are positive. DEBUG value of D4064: 1.6 angstrom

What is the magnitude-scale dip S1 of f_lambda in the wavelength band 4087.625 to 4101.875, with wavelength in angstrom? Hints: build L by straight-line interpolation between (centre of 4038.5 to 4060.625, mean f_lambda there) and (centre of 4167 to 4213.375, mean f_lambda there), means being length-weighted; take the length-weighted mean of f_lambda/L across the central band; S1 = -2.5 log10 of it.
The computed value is 0.055 mag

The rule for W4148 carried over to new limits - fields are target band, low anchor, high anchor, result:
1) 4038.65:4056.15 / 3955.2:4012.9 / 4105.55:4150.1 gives -0.202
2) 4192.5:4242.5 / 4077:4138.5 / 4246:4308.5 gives -0.065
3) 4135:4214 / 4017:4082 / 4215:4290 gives 0.047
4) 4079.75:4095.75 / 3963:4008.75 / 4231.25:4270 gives -0.148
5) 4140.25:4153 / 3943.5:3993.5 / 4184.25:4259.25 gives -0.074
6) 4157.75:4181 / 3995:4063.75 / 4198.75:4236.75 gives 0.085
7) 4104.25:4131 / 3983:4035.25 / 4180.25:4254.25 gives 0.079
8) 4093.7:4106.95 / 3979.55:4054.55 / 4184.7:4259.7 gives 0.214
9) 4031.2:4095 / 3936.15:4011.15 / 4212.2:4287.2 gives -0.176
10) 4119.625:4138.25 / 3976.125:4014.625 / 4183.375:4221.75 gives 0.062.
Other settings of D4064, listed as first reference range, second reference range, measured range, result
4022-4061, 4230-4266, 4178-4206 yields 2.16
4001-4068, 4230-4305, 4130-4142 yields 1.34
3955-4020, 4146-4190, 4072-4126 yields -1.85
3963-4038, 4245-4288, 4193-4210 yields -0.01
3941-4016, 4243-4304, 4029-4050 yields -4.82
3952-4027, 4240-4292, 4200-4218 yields -0.25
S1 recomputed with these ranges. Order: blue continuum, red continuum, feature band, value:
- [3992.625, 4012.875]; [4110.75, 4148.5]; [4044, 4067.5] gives 0.01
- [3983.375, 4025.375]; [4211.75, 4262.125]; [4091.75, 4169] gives 0.10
